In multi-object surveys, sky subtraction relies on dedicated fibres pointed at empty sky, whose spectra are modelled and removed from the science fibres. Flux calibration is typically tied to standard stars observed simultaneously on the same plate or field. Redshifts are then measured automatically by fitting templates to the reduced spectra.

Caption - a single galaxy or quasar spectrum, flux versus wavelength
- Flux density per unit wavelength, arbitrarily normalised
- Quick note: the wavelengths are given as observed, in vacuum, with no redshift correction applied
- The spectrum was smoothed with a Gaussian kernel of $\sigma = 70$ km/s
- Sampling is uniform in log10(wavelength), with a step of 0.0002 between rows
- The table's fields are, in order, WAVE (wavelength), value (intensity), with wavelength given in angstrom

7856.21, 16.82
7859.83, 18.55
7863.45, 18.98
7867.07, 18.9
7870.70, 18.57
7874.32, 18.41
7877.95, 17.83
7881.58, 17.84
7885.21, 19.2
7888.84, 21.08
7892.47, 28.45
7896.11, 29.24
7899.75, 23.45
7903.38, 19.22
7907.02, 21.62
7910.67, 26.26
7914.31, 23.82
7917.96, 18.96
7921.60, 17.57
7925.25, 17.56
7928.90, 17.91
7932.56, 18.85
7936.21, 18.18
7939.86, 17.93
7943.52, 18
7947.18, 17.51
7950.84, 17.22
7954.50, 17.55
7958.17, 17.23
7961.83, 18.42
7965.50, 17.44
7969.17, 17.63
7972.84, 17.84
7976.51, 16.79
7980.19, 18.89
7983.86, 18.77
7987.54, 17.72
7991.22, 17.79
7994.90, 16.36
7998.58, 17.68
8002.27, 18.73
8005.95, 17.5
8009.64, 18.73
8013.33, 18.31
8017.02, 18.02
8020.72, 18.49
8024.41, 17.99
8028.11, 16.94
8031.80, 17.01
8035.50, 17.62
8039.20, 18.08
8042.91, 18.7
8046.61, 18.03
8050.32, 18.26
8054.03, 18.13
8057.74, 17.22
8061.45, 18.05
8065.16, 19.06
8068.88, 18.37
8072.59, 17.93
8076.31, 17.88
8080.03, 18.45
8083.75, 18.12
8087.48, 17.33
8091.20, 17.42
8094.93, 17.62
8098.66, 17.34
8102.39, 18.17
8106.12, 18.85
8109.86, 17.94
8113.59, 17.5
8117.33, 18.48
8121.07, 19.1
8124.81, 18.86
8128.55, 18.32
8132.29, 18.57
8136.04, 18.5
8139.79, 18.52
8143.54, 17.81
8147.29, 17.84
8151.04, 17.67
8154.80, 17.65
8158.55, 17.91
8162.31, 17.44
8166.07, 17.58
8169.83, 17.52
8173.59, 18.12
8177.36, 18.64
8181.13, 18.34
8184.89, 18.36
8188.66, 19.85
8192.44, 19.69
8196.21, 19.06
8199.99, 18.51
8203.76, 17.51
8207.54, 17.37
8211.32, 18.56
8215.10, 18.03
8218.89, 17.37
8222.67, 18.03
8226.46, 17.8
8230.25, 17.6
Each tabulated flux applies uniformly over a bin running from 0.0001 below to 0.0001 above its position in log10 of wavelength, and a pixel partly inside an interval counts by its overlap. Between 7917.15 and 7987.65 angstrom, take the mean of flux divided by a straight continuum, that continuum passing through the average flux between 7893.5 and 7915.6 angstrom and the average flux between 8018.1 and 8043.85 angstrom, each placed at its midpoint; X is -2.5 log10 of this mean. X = 0.21 mag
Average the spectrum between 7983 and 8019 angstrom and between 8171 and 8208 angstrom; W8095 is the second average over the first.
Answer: 1.04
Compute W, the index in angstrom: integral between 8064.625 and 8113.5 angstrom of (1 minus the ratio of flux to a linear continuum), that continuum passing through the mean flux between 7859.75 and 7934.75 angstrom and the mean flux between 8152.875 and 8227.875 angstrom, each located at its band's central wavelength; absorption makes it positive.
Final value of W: 2.6 angstrom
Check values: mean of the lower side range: 20.6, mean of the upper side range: 18.2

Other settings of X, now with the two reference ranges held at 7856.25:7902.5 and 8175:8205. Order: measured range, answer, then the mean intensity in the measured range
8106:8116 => 0.074 mag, 18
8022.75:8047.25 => 0.114 mag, 17.8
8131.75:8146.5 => 0.046 mag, 18.3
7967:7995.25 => 0.130 mag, 17.8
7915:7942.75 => 0.113 mag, 18.4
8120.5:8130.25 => 0.025 mag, 18.7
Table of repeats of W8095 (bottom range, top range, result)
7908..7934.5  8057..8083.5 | 0.90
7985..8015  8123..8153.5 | 1.02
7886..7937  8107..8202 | 0.85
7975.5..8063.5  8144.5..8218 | 1.01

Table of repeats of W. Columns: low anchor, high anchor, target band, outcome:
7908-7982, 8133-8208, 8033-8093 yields 1.2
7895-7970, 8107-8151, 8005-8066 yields 2.9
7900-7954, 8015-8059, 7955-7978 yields 1.6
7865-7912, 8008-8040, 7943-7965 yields 2.4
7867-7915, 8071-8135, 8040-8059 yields 0.9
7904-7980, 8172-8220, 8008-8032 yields 0.8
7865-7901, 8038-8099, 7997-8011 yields 0.7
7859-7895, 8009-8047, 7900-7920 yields -2.5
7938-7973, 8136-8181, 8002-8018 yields -0.4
